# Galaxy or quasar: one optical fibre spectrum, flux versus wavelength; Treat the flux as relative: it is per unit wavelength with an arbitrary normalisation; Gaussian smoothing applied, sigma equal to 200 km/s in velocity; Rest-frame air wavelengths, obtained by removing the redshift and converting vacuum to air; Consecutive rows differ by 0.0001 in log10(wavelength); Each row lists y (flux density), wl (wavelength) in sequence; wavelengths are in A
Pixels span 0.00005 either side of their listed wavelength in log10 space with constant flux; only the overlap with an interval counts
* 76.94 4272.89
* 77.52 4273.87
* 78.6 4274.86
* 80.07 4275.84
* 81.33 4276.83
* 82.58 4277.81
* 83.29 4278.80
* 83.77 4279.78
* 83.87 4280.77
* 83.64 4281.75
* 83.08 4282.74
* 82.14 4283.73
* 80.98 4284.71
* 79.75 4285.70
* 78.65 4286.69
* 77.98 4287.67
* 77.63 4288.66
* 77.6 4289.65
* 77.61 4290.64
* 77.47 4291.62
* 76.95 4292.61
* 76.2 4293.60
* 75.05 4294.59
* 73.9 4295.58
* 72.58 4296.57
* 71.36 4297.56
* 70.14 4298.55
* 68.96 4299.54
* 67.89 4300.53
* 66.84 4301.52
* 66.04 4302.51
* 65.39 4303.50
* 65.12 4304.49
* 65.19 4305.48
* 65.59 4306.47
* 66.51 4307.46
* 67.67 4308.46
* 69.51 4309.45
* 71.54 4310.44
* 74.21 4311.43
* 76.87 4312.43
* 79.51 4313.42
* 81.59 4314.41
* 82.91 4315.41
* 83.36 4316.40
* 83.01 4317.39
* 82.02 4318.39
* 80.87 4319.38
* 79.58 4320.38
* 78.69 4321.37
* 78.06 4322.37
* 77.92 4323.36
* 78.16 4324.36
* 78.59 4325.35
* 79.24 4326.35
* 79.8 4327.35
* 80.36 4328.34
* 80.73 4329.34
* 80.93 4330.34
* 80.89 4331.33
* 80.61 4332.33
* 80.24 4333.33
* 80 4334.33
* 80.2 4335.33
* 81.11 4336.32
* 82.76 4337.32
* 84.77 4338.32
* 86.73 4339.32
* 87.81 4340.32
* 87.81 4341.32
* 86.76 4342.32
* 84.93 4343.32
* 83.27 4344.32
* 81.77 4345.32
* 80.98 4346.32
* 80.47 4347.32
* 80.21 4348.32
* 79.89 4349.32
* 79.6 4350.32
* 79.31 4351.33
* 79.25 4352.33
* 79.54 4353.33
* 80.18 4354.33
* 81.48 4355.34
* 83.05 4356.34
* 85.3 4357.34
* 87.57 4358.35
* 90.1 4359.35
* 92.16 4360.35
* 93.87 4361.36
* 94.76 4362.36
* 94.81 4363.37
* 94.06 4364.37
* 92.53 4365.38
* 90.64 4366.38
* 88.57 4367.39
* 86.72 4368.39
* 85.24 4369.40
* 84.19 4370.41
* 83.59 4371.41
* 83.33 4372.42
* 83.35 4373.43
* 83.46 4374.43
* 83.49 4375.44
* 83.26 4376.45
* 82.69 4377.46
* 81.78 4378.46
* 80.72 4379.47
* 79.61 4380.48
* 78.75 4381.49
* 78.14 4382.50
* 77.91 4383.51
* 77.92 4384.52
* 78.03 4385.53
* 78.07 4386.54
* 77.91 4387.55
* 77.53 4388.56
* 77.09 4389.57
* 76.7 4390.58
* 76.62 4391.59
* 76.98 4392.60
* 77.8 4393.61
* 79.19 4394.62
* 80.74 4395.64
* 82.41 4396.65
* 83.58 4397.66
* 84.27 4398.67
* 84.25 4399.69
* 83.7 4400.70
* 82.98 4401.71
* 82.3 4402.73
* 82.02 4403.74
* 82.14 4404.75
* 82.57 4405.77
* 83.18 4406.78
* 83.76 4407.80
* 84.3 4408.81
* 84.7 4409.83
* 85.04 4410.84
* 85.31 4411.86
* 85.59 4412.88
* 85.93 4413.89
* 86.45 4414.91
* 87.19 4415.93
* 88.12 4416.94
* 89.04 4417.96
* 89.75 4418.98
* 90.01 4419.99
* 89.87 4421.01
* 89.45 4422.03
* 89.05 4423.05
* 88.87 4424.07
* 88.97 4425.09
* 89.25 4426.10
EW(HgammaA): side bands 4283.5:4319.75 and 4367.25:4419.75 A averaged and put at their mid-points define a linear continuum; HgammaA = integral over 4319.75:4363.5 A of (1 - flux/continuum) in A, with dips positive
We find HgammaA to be -2.7 A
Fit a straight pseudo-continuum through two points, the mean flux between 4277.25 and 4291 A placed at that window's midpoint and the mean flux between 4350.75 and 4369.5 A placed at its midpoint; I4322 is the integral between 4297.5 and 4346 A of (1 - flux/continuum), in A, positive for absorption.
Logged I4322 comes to 3.83 A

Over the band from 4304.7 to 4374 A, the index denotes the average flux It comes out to 81.8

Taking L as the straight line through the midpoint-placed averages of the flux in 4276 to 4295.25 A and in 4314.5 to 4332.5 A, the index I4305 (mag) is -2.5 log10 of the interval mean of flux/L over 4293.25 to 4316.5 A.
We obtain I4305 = 0.12 mag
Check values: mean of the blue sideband 79.9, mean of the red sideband 80.3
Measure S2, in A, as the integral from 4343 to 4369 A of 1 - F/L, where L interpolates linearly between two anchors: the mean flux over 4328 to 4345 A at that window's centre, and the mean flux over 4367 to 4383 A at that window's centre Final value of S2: -0.8 A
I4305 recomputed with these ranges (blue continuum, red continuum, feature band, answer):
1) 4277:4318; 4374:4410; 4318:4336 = -0.04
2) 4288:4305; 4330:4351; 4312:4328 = -0.03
